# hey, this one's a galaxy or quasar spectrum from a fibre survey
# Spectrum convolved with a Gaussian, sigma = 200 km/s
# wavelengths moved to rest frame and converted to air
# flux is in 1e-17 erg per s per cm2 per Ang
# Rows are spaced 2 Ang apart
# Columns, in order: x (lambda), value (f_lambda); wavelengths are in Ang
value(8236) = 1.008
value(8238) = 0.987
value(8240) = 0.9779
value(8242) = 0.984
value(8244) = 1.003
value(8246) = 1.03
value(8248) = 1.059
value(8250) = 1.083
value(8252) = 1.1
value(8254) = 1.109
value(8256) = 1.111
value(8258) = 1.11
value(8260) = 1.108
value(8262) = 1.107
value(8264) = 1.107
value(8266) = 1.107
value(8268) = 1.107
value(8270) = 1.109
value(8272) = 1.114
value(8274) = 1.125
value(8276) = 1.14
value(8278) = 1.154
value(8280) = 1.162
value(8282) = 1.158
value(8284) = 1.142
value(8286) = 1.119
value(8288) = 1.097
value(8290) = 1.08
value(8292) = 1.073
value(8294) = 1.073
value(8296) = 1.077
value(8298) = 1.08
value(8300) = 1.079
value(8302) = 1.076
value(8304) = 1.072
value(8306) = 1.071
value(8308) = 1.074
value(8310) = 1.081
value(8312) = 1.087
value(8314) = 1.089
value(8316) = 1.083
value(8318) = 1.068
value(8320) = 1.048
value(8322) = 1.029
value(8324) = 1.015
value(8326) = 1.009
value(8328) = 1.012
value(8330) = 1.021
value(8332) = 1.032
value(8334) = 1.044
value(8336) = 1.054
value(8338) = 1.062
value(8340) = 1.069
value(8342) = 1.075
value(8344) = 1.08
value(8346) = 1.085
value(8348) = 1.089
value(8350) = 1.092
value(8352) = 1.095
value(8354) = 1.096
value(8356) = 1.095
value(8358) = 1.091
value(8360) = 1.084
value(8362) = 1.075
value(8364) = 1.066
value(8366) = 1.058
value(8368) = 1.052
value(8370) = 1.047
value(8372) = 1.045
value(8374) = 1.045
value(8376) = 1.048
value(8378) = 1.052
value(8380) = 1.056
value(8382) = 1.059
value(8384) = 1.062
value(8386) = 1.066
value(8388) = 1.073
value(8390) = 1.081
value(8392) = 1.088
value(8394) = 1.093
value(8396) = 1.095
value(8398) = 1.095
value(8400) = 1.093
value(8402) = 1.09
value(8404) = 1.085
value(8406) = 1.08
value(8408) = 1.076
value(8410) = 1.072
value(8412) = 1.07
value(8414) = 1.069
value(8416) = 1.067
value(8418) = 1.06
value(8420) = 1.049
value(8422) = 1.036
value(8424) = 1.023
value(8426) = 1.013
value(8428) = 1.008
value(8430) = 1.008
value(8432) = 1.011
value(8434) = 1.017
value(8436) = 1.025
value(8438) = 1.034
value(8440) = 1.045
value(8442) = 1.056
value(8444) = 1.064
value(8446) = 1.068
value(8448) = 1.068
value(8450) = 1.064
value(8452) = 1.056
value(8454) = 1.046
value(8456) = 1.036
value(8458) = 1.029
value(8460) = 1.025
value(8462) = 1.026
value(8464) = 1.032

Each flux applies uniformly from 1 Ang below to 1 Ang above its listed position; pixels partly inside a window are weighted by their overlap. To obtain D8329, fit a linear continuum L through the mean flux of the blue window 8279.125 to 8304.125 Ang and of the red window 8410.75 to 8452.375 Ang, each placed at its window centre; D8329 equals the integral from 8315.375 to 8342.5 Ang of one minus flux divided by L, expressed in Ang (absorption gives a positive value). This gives 1.0 Ang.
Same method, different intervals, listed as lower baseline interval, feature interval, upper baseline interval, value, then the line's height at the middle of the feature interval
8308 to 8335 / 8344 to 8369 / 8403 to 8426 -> -0.7 Ang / 1.05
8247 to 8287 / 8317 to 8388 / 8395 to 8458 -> 1.5 Ang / 1.08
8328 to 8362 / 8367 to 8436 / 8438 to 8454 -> 0.4 Ang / 1.06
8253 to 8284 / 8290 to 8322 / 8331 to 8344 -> 0.4 Ang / 1.09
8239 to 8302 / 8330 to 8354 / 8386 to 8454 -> 0.1 Ang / 1.08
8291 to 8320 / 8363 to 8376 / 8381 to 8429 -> 0.2 Ang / 1.07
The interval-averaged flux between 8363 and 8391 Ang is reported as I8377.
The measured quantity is 1.06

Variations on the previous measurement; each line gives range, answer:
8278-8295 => 1.12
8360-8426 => 1.07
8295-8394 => 1.07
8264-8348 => 1.08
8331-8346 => 1.06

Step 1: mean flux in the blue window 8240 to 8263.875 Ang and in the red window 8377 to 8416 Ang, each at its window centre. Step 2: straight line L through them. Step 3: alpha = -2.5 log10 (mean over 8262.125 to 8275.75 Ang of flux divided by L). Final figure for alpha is -0.041 mag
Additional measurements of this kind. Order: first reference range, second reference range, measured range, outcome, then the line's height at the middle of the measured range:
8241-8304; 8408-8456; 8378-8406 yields -0.021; 1.06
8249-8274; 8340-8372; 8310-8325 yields 0.028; 1.09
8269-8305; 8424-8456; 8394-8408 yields -0.033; 1.06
